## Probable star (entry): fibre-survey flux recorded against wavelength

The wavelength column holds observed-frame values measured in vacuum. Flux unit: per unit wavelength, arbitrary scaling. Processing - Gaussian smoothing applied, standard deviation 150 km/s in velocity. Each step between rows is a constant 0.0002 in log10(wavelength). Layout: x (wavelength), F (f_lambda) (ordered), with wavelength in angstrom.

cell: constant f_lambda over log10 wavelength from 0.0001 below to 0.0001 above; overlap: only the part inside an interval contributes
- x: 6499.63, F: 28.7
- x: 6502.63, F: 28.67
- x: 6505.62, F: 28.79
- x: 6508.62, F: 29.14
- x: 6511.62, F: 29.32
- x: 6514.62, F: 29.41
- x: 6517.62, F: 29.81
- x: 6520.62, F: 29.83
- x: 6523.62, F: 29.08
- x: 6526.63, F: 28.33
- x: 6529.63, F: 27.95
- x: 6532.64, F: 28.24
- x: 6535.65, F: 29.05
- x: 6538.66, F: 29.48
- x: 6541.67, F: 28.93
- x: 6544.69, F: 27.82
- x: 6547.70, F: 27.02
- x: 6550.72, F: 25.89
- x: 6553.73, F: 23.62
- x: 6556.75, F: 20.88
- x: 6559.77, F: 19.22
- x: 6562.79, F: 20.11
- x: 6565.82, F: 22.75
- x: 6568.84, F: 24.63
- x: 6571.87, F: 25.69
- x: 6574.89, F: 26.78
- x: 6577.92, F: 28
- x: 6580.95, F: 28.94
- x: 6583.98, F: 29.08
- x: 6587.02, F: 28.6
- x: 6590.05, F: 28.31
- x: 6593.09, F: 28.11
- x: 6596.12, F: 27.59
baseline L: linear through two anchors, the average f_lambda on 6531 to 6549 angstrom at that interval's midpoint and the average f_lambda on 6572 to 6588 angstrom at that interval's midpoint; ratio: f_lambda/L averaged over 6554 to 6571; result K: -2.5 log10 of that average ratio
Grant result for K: 0.28 mag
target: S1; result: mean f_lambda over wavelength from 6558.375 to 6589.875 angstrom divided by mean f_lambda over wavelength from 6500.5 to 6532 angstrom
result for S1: 0.88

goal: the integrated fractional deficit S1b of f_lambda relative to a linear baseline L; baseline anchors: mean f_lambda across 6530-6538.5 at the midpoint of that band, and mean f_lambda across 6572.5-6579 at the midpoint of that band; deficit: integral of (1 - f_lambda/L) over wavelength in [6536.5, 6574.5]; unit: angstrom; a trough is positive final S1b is 4.2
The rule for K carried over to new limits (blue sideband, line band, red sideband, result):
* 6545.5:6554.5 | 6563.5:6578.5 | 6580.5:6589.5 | 0.10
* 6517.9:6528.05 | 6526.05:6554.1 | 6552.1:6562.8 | -0.11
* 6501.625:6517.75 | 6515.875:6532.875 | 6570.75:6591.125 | 0.00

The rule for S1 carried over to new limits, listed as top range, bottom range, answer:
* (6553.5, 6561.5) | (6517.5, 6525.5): 0.71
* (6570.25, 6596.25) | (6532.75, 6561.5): 1.08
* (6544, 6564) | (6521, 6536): 0.82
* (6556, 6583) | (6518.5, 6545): 0.84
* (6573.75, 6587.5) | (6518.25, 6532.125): 0.98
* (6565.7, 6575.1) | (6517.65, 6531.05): 0.87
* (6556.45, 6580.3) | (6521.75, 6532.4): 0.84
